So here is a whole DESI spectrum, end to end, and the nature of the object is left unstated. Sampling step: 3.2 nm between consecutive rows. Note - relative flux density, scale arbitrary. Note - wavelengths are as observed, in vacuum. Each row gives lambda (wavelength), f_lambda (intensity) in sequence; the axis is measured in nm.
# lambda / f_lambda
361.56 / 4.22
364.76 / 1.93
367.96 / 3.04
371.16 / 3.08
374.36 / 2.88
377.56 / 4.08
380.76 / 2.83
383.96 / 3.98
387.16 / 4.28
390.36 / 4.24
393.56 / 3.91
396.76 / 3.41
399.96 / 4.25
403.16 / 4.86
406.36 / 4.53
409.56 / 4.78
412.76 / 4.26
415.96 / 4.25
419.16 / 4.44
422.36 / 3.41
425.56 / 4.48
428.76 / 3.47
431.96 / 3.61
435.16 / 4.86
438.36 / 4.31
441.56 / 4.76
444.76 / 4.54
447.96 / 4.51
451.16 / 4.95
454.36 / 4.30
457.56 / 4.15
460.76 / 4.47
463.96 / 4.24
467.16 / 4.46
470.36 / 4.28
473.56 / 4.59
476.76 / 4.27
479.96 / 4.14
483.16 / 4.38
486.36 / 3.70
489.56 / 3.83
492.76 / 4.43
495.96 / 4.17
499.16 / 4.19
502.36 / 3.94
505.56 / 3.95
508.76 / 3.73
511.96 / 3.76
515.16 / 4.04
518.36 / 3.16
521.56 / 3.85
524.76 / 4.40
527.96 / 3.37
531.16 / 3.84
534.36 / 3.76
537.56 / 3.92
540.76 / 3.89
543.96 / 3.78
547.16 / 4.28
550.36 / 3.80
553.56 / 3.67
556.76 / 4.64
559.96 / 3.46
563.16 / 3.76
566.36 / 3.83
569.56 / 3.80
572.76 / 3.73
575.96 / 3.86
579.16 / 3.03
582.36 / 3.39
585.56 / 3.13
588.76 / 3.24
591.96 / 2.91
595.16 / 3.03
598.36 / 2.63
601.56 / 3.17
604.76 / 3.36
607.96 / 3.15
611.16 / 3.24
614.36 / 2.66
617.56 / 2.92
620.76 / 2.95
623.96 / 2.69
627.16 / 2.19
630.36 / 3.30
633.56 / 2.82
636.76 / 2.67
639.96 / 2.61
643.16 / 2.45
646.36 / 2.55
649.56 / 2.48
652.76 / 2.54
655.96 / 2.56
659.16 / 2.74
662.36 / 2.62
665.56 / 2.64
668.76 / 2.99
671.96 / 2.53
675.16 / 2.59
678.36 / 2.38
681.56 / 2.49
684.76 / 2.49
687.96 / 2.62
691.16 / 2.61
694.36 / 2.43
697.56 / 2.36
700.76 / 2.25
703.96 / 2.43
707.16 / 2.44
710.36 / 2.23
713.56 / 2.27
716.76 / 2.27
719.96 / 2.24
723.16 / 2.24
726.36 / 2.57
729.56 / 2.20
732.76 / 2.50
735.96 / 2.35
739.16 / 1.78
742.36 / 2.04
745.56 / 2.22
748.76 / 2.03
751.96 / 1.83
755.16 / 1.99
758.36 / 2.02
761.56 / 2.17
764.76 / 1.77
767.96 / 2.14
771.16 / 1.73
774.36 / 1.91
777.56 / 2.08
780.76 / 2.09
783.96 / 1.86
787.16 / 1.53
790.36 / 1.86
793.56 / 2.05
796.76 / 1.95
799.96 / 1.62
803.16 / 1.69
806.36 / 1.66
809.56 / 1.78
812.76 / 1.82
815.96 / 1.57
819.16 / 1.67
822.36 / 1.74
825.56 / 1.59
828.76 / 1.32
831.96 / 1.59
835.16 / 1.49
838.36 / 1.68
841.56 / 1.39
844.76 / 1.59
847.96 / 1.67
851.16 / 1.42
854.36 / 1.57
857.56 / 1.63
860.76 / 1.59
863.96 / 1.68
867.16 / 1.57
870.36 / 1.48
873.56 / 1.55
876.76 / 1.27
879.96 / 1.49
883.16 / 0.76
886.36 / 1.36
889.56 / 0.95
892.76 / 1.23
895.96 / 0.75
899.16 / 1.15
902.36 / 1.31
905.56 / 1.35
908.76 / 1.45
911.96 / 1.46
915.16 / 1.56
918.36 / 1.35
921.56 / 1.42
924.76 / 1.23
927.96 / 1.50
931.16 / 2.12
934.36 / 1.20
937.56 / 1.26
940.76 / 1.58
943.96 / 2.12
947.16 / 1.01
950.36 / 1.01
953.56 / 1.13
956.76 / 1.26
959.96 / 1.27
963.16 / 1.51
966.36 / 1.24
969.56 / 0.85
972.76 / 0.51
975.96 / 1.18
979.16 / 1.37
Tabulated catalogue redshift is 0.000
